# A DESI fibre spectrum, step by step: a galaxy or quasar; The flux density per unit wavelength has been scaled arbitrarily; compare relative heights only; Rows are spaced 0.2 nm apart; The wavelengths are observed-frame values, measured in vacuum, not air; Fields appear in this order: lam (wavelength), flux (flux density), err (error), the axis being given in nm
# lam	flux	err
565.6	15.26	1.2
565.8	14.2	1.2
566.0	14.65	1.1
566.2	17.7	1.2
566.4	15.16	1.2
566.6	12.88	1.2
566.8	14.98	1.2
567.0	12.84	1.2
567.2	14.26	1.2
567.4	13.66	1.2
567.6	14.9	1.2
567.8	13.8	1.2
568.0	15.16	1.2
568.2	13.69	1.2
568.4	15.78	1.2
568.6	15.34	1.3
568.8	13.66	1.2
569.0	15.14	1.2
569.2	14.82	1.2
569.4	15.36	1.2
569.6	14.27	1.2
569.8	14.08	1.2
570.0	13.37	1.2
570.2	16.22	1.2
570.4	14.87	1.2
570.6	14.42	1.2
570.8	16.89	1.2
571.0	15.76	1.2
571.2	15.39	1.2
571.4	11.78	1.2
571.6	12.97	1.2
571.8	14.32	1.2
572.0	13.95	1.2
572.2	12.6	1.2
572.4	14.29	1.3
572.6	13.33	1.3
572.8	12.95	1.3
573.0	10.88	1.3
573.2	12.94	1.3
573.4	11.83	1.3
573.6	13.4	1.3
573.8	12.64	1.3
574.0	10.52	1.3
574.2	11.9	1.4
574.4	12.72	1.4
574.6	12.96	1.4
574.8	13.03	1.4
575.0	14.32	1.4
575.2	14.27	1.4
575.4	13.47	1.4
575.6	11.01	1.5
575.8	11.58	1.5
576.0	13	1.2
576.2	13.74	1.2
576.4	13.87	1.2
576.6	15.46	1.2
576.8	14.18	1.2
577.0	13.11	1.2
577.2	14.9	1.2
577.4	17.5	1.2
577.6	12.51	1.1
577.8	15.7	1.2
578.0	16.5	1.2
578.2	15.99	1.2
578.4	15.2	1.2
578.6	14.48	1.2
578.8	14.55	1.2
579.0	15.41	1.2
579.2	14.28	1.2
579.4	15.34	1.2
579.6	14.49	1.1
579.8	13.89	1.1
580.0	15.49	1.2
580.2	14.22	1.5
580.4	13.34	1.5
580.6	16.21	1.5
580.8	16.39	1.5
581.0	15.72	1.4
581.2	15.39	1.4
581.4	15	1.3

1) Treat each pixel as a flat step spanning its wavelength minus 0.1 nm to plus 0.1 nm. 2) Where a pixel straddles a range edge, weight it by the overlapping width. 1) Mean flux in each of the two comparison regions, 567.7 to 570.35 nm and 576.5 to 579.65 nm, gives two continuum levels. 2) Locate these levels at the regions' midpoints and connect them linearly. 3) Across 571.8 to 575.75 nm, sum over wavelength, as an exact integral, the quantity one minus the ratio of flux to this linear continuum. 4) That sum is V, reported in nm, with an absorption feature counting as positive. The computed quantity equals 0.54 nm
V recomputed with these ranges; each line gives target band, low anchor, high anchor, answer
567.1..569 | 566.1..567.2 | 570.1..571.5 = 0.04 nm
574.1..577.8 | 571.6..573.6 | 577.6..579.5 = 0.16 nm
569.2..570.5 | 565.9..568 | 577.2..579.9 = 0.00 nm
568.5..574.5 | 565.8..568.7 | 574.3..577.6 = 0.17 nm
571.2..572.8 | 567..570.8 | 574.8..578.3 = 0.11 nm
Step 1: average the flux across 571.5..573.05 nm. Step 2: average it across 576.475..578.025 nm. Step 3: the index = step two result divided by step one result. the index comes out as 1.13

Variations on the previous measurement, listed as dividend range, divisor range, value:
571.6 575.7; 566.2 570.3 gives 0.88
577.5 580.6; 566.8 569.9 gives 1.02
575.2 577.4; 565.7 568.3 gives 0.94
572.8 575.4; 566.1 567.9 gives 0.88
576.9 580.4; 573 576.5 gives 1.17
